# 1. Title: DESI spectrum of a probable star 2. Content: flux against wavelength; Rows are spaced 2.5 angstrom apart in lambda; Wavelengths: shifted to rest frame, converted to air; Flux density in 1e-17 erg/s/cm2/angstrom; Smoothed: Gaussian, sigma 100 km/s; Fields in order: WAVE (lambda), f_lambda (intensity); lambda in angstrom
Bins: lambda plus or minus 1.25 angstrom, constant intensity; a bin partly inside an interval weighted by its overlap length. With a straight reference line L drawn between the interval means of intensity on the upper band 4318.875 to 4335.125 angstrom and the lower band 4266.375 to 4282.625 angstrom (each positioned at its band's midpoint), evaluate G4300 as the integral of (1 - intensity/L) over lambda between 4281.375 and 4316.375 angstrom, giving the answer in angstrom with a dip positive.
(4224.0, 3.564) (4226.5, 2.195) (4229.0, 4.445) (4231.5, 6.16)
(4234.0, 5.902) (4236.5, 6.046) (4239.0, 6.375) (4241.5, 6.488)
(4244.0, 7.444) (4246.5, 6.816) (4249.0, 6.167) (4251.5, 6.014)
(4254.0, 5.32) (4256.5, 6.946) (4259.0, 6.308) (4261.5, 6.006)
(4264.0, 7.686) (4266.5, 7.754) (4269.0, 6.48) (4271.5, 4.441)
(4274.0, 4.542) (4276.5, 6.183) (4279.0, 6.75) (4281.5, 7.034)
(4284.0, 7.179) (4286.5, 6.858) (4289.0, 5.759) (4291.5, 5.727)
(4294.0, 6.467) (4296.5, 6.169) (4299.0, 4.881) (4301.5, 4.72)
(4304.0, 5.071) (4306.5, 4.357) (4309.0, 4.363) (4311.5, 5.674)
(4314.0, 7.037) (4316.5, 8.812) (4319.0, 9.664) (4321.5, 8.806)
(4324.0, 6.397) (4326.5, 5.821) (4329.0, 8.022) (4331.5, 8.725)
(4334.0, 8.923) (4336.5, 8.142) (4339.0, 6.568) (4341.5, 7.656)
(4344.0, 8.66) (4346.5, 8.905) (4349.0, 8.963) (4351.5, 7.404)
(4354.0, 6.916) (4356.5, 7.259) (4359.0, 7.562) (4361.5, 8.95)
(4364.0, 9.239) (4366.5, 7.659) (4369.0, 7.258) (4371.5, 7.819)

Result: 5.2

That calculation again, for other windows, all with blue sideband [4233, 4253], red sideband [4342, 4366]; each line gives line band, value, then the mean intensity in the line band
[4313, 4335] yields -0.95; 8.02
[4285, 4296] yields 1.44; 6.22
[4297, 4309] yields 4.16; 4.8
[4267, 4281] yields 2.10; 5.86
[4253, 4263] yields 0.66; 6.2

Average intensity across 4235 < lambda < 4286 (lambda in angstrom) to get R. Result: 6.4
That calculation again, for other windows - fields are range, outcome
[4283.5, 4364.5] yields 7.12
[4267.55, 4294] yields 6.13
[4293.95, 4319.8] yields 6.03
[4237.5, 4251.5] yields 6.59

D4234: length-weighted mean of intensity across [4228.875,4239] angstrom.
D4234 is 5.86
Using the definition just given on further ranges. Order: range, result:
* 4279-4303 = 6.11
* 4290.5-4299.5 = 5.89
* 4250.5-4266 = 6.45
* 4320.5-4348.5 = 7.9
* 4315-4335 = 8.12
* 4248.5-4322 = 6.28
